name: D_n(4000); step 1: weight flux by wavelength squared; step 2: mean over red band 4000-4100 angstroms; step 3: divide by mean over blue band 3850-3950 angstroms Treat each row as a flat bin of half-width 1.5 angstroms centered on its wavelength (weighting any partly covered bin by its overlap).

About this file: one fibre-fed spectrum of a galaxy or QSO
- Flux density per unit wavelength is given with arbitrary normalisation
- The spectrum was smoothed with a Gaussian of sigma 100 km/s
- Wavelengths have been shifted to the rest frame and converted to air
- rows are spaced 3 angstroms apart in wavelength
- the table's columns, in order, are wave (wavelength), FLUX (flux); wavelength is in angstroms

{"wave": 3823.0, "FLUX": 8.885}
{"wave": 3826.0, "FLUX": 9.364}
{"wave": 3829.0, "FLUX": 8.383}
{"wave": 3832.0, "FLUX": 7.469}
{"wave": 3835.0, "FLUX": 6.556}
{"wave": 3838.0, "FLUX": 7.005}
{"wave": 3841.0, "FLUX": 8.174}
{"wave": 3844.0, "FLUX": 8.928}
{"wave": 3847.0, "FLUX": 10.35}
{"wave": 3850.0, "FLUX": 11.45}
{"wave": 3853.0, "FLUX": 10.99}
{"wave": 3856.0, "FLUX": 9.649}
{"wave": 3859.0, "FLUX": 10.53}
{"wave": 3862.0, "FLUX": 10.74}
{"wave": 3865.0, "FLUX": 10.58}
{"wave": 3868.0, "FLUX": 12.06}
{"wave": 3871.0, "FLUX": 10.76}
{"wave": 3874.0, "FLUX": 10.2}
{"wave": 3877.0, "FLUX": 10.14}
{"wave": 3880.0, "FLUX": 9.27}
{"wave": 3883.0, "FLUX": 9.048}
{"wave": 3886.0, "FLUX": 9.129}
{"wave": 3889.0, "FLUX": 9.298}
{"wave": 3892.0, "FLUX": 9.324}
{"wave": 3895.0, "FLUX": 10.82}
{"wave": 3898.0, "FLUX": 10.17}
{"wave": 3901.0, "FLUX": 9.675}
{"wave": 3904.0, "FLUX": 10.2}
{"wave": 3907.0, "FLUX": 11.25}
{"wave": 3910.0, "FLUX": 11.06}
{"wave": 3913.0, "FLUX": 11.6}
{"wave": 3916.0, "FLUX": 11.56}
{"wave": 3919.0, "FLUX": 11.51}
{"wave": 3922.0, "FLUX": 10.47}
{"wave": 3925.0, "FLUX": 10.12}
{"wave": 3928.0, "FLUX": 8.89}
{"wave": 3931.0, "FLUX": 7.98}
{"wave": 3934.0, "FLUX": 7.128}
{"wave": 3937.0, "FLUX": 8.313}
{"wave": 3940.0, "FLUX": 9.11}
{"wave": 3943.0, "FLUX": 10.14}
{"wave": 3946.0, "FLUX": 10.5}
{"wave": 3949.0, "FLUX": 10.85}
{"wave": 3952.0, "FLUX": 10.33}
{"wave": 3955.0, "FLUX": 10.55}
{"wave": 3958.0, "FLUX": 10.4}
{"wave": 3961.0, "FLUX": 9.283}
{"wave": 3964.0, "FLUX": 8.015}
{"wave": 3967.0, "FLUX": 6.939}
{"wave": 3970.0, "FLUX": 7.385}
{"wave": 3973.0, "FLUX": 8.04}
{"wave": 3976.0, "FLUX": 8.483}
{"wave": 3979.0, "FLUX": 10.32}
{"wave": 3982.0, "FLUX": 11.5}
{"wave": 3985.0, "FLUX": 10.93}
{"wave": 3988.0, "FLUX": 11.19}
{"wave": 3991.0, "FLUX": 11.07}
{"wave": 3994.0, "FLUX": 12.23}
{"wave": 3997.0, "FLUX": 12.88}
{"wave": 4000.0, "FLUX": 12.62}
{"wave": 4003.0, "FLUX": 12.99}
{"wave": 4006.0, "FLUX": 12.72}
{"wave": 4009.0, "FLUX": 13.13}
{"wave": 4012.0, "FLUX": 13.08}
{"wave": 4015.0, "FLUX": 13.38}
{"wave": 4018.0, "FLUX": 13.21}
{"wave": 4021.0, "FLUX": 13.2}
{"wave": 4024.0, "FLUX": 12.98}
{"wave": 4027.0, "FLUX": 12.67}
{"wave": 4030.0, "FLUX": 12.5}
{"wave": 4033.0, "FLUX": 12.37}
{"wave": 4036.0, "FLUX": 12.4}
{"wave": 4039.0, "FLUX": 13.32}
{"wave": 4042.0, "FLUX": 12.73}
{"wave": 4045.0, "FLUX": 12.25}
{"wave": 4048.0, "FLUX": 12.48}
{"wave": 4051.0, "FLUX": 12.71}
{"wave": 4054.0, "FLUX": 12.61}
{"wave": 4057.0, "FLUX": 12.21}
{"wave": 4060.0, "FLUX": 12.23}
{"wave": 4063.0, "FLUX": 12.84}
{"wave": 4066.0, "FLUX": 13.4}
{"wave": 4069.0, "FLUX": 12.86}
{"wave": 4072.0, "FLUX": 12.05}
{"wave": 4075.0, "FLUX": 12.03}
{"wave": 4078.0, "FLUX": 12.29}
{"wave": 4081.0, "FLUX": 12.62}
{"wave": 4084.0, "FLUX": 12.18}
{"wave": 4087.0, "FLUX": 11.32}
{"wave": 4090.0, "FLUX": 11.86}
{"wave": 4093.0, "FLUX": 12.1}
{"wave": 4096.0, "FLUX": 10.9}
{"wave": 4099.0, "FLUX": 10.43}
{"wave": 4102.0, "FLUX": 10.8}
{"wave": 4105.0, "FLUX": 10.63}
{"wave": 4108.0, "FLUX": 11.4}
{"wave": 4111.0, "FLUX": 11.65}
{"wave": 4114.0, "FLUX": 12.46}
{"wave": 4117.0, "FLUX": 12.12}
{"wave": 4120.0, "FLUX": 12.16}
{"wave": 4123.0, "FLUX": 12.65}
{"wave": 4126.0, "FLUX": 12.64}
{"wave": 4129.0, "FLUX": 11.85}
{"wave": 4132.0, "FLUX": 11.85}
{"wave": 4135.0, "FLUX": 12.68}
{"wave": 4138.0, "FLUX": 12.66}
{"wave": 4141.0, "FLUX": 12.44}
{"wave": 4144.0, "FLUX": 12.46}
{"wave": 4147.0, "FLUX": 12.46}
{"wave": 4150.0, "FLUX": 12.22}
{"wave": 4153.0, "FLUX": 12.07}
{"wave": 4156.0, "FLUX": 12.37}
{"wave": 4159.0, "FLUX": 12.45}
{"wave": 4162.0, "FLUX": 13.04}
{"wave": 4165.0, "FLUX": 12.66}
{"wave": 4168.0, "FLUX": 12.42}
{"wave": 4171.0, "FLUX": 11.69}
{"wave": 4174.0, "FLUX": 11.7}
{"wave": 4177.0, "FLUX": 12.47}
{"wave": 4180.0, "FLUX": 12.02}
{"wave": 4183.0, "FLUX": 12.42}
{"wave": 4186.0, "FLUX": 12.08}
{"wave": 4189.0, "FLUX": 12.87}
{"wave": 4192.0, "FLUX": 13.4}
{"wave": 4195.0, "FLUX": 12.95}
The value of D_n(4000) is 1.3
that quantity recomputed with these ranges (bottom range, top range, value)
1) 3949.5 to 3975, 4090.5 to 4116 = 1.36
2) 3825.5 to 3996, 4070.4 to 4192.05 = 1.38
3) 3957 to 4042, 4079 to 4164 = 1.12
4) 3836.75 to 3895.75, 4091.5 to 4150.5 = 1.37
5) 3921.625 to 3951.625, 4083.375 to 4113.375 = 1.31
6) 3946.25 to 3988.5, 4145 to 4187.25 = 1.42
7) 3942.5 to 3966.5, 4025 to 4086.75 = 1.33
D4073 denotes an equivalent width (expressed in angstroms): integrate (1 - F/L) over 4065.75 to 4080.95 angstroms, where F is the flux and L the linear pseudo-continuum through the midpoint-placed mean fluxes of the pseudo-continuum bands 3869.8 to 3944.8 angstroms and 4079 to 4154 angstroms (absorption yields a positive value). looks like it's -1.2 angstroms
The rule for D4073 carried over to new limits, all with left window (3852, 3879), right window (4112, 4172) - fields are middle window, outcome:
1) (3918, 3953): 4.66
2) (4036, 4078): -2.68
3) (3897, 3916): 0.21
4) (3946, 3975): 5.30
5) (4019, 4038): -1.76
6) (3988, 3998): -0.42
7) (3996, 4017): -2.70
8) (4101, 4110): 0.85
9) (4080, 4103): 1.00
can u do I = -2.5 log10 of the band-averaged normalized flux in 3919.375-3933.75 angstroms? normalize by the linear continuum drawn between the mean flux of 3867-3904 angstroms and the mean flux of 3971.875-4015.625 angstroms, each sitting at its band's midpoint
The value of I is 0.14 mag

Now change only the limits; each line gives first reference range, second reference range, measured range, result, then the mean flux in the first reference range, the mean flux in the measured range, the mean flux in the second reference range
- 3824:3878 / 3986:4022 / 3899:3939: 0.10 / 9.62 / 9.97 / 12.6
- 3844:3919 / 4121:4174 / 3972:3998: 0.04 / 10.4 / 10.7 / 12.4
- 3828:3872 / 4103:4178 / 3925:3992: 0.12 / 9.58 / 9.43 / 12.2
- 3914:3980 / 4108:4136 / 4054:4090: -0.09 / 9.39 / 12.4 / 12.2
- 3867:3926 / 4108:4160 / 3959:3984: 0.24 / 10.4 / 8.82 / 12.3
